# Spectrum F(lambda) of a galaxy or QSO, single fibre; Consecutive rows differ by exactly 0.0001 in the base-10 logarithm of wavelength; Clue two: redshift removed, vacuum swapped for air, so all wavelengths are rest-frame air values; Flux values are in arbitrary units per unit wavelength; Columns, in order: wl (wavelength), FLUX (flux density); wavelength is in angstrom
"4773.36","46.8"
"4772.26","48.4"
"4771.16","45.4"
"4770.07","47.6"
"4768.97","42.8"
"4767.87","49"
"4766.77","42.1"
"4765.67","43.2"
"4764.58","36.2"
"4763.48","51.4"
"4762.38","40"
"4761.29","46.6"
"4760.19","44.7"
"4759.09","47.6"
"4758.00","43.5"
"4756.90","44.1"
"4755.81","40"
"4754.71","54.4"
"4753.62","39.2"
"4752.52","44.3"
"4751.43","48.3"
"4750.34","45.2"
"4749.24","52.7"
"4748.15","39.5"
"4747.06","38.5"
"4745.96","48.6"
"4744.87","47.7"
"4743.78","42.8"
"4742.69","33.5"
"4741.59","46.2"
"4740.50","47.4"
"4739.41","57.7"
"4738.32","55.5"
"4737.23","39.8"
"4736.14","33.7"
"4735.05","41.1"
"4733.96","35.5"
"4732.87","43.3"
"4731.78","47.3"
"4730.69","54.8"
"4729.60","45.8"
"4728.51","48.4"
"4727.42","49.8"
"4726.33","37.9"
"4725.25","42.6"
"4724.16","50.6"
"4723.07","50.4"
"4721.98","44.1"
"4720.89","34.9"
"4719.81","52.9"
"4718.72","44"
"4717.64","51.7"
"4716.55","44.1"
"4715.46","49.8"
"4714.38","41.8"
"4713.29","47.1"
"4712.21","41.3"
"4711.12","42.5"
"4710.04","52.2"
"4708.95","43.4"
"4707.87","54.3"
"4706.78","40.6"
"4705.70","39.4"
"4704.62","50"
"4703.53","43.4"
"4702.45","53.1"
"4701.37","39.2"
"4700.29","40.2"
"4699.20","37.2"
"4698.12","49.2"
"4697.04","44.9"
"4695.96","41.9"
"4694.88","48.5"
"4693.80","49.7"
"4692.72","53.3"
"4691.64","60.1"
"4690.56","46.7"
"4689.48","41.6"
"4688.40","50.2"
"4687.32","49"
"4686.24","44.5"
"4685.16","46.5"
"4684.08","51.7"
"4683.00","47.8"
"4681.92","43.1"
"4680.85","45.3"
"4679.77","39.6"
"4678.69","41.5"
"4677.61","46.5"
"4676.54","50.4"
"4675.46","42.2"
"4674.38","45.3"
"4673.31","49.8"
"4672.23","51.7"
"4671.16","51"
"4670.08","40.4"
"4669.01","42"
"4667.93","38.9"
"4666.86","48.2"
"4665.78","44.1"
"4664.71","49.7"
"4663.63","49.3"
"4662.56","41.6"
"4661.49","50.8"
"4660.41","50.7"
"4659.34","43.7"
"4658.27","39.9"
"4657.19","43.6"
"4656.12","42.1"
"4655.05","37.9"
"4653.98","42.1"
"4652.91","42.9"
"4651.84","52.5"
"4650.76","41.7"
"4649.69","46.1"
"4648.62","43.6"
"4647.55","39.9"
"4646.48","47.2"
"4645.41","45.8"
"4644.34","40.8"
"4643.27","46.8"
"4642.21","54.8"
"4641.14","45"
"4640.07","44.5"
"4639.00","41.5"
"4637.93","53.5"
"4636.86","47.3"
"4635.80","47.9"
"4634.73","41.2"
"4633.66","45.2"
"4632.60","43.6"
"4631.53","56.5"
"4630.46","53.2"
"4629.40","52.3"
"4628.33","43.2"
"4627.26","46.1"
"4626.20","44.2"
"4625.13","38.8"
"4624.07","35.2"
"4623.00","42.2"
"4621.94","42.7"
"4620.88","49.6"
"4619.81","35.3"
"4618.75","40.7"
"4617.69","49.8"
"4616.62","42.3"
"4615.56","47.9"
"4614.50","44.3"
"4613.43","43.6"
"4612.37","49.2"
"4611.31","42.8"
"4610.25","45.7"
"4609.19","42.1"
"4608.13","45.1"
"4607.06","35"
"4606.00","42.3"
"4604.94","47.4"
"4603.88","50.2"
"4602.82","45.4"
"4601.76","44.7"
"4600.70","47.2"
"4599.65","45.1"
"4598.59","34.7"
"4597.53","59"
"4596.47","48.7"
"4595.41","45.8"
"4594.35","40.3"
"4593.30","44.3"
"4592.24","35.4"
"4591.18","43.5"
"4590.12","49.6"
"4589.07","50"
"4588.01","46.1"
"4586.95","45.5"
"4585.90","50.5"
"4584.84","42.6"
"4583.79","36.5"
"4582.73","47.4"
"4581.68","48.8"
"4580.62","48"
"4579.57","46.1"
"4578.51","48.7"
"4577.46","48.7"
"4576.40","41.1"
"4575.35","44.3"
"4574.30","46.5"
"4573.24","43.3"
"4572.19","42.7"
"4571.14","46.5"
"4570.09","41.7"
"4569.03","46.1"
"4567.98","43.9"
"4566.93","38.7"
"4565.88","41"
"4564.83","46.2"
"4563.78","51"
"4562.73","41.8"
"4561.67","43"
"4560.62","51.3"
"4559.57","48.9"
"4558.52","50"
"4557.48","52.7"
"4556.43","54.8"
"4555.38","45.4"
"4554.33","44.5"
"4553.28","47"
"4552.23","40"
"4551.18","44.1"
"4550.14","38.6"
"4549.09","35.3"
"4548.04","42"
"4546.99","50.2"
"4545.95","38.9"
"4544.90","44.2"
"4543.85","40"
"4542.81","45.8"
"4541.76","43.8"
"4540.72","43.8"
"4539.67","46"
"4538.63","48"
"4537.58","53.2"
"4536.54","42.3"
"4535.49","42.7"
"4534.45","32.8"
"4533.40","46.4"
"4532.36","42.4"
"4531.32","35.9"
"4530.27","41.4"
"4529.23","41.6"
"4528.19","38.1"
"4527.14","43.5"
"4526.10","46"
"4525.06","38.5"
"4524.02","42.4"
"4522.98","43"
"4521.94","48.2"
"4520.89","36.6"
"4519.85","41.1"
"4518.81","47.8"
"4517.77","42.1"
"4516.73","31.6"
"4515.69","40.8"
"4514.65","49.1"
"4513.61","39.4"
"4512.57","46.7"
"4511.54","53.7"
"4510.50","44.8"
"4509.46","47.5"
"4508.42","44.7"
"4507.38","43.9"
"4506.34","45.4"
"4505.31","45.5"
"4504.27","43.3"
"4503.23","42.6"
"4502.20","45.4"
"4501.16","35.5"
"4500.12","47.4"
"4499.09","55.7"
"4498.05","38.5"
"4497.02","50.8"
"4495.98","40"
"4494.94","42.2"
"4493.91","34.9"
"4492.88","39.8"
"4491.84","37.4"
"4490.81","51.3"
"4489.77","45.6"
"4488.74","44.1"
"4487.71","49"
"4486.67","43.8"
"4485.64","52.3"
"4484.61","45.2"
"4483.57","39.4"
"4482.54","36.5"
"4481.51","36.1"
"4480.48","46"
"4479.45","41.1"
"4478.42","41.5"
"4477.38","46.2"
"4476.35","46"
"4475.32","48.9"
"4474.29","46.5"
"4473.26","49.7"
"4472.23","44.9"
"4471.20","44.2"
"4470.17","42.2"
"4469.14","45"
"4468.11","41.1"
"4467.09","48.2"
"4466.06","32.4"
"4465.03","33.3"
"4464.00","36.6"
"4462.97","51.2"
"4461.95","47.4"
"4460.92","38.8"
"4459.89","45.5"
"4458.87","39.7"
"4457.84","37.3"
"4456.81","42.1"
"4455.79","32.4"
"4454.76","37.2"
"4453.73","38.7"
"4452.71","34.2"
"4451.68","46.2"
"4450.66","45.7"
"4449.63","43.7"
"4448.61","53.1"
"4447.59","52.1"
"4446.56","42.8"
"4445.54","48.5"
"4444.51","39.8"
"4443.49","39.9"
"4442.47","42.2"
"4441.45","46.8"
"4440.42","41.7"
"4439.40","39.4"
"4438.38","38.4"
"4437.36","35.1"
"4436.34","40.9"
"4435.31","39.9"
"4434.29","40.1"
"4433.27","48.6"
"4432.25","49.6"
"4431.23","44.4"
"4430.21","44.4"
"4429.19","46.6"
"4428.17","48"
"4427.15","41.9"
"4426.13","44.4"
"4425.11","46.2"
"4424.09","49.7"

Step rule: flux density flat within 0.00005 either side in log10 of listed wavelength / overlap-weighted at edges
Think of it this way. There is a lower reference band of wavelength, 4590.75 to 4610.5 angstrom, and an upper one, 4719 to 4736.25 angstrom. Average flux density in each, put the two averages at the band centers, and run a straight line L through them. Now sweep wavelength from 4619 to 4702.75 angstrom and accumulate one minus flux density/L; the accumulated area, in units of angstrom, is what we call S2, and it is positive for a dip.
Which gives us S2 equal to -1.9 angstrom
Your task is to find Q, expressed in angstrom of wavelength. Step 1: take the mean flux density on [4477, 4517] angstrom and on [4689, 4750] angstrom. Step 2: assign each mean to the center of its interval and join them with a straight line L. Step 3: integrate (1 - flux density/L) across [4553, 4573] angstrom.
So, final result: -0.8 angstrom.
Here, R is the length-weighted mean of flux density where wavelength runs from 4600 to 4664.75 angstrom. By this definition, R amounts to 45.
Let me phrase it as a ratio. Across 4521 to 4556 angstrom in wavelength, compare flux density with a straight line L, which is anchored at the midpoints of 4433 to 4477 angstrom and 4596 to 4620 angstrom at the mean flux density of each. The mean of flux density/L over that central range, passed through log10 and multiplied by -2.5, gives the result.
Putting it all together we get 0.02 mag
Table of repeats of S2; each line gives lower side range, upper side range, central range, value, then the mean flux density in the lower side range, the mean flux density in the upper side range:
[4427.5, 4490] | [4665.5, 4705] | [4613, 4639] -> 0.09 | 43.1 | 46.2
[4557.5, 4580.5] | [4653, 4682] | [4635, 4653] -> -0.38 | 45.5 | 44.9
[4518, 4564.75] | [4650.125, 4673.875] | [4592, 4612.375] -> 0.04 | 44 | 45.2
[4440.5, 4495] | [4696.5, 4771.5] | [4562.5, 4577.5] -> -0.13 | 43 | 45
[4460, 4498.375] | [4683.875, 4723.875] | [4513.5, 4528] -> 0.55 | 43.2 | 46.3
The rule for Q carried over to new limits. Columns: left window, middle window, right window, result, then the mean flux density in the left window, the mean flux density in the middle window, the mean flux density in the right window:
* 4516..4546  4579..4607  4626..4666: -0.7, 42.4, 45.4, 45.9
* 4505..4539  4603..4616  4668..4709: 0.0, 43.2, 44.6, 46.1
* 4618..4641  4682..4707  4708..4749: -0.7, 45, 46.5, 45.2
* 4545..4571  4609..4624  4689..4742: 0.4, 44.9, 43.9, 45.9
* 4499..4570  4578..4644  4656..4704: -0.4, 44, 45.4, 46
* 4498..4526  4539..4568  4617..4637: -0.3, 43.9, 44.8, 44.9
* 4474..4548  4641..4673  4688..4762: -0.2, 43.5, 45.2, 45.6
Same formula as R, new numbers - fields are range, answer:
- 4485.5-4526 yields 43.9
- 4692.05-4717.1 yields 45.6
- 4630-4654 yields 46.3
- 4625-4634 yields 47.4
